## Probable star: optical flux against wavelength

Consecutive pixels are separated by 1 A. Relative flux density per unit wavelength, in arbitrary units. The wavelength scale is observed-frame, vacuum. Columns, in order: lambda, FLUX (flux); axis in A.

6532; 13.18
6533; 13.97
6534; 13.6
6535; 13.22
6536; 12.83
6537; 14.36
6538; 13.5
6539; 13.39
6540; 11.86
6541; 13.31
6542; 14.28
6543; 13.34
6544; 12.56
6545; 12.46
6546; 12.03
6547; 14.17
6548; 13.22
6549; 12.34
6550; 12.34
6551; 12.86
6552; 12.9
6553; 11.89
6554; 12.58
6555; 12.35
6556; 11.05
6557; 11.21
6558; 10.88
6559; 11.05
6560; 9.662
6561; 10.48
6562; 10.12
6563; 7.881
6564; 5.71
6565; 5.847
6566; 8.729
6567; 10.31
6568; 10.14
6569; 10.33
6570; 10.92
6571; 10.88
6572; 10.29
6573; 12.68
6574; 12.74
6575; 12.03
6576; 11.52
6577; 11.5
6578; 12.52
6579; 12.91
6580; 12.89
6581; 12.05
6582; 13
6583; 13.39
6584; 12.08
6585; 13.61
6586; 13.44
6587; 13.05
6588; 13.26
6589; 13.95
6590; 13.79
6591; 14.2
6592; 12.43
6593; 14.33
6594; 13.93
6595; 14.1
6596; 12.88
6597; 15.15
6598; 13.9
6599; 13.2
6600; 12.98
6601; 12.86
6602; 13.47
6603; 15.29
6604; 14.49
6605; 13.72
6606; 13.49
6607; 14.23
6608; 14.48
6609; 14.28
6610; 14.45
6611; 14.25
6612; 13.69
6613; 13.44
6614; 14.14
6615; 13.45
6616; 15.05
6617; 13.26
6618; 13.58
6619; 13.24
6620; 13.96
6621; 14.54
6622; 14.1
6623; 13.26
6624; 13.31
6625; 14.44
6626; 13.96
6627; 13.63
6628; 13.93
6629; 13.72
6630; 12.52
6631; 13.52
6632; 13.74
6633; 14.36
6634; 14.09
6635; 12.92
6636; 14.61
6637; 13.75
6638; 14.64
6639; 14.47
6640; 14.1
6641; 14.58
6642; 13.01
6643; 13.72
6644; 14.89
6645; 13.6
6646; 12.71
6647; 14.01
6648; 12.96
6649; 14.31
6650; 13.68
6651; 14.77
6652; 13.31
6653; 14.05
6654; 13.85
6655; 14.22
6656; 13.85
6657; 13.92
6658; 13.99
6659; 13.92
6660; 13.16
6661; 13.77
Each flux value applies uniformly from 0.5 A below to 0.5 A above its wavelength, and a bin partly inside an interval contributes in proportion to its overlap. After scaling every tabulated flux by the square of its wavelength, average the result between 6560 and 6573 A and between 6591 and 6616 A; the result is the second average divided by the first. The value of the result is 1.49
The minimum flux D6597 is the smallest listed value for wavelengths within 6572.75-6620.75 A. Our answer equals 11.5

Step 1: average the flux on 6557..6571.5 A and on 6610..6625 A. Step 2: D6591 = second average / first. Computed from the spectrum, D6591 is 1.45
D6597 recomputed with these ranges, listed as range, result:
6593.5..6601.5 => 12.86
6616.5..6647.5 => 12.52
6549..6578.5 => 5.71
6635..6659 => 12.71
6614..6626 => 13.24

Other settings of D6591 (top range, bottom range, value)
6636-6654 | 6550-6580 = 1.28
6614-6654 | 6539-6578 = 1.22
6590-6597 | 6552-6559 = 1.18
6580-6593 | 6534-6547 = 1.00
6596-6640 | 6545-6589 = 1.20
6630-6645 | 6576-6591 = 1.08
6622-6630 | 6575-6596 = 1.05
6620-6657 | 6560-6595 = 1.19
